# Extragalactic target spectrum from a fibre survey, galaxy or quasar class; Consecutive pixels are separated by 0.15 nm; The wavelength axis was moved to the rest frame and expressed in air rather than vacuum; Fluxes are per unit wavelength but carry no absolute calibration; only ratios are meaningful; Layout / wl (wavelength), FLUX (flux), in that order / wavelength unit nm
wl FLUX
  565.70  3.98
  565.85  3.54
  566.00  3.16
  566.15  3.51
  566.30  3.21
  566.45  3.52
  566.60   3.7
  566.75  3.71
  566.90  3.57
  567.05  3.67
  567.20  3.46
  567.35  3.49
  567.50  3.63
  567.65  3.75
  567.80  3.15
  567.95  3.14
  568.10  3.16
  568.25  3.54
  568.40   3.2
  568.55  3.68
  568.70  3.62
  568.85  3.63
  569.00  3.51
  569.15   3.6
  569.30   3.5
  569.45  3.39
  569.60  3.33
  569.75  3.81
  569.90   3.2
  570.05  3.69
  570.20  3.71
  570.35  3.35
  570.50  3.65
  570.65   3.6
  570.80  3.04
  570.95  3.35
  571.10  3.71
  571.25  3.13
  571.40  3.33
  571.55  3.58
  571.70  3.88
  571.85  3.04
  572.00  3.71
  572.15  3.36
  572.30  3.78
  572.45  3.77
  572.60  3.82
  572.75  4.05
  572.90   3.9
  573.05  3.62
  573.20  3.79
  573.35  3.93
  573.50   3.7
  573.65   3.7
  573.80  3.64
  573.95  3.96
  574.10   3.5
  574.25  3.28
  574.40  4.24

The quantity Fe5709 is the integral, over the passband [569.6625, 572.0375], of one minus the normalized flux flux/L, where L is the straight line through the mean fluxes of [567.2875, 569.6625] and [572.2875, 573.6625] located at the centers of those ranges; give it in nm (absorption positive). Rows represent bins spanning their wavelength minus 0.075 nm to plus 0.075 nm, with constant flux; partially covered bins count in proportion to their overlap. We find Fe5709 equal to 0.11 nm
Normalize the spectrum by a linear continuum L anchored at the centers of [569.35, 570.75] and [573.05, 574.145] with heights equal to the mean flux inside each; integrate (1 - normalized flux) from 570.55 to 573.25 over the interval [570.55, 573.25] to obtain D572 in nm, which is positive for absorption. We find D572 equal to 0.042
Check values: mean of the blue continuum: 3.52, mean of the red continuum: 3.74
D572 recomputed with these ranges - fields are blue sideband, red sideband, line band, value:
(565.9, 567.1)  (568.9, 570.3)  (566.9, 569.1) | 0.02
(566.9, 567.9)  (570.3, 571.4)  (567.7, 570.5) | 0.00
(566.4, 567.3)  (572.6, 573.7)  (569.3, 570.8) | 0.09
